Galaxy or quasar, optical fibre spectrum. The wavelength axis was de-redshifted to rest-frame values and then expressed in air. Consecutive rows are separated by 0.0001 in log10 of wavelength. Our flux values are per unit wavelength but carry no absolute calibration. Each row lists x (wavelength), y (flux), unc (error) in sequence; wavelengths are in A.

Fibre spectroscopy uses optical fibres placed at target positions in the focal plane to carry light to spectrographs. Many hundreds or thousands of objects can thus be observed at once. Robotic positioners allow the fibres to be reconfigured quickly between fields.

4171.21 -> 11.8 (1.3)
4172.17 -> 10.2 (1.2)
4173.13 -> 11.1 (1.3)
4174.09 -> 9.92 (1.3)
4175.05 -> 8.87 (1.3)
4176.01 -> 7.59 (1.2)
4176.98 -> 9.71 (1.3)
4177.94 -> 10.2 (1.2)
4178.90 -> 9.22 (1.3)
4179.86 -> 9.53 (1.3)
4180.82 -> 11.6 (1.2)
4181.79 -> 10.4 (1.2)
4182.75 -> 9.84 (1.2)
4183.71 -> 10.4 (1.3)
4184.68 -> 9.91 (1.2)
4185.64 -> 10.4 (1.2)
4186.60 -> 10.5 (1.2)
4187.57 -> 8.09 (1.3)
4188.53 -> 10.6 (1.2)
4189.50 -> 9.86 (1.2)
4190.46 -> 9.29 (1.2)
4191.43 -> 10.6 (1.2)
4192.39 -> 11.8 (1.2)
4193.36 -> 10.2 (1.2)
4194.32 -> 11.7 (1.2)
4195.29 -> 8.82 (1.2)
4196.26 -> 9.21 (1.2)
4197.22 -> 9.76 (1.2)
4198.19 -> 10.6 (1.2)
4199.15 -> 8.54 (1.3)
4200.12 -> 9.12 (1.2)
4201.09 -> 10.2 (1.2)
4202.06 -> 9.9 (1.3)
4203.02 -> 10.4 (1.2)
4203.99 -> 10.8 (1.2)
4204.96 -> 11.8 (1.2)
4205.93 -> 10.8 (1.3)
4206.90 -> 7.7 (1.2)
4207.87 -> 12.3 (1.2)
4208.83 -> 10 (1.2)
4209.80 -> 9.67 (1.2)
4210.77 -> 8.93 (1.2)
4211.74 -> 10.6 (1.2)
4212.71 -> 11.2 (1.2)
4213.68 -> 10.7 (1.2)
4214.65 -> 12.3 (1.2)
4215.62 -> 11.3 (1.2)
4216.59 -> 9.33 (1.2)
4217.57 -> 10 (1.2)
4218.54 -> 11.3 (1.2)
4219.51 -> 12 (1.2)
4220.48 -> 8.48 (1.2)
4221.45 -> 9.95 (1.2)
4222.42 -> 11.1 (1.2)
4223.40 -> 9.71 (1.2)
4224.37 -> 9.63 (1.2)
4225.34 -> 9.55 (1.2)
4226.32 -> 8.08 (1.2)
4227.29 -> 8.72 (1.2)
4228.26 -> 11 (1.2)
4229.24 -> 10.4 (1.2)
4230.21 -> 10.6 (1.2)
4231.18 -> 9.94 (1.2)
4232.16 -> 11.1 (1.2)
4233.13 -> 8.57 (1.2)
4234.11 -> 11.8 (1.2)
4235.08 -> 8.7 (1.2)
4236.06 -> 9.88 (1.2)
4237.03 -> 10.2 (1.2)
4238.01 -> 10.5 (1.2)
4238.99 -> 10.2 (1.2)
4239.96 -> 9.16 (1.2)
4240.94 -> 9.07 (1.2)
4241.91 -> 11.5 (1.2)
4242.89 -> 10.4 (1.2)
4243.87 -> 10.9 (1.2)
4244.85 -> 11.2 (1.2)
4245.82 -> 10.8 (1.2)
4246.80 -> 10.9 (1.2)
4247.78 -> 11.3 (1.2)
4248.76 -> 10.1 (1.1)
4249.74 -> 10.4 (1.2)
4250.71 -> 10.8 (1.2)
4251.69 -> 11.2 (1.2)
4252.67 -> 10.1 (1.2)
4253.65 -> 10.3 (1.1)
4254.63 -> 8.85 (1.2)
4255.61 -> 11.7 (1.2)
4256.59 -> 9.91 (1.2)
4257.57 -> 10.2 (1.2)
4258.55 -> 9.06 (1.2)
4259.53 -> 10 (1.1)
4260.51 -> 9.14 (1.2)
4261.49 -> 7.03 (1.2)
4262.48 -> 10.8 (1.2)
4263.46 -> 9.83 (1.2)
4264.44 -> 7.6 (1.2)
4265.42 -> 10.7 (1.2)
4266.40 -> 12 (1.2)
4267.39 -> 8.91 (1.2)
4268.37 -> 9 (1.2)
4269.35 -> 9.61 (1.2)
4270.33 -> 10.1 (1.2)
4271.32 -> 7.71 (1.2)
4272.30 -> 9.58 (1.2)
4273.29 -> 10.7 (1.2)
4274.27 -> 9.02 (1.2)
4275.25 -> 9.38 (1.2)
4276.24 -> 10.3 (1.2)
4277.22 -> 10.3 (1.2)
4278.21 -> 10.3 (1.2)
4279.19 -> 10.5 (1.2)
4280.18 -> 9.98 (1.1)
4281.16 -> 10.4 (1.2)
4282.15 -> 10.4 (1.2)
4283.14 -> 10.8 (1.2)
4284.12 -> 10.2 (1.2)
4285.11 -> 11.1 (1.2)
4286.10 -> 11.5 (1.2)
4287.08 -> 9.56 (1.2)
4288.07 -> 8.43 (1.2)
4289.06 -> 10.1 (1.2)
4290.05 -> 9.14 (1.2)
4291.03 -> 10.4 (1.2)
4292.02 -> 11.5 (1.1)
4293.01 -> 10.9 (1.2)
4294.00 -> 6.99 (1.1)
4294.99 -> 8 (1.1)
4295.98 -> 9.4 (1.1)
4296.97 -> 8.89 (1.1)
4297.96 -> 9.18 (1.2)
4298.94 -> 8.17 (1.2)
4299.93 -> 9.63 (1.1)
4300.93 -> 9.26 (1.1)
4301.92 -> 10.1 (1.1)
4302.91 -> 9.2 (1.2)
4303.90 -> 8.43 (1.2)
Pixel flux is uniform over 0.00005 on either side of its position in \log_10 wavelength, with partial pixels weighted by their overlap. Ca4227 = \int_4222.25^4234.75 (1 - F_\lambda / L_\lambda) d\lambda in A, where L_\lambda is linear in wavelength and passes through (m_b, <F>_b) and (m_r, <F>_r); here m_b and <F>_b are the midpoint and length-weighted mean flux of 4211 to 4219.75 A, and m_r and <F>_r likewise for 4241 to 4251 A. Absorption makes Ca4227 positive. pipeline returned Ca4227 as 1.0 A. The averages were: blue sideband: 10.9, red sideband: 10.8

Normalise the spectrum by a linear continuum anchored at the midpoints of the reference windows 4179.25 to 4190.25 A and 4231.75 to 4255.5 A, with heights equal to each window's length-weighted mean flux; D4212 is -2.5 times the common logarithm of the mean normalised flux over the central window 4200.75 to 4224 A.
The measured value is -0.02 mag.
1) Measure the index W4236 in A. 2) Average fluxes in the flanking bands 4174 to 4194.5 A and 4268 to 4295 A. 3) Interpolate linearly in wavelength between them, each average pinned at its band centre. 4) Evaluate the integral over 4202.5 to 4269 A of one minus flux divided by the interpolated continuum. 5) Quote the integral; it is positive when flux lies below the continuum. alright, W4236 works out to -1.6 A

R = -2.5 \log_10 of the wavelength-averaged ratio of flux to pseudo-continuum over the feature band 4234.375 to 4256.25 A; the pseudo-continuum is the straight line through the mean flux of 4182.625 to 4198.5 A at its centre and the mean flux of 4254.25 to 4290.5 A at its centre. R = -0.050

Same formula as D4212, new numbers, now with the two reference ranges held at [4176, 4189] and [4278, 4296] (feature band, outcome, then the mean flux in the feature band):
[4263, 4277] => 0.040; 9.62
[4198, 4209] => -0.025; 10.2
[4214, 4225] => -0.053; 10.5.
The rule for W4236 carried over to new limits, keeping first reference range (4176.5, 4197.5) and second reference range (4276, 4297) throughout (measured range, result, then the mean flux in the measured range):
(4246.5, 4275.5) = 0.41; 9.86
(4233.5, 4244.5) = -0.20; 10.2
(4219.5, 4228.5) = 0.33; 9.68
